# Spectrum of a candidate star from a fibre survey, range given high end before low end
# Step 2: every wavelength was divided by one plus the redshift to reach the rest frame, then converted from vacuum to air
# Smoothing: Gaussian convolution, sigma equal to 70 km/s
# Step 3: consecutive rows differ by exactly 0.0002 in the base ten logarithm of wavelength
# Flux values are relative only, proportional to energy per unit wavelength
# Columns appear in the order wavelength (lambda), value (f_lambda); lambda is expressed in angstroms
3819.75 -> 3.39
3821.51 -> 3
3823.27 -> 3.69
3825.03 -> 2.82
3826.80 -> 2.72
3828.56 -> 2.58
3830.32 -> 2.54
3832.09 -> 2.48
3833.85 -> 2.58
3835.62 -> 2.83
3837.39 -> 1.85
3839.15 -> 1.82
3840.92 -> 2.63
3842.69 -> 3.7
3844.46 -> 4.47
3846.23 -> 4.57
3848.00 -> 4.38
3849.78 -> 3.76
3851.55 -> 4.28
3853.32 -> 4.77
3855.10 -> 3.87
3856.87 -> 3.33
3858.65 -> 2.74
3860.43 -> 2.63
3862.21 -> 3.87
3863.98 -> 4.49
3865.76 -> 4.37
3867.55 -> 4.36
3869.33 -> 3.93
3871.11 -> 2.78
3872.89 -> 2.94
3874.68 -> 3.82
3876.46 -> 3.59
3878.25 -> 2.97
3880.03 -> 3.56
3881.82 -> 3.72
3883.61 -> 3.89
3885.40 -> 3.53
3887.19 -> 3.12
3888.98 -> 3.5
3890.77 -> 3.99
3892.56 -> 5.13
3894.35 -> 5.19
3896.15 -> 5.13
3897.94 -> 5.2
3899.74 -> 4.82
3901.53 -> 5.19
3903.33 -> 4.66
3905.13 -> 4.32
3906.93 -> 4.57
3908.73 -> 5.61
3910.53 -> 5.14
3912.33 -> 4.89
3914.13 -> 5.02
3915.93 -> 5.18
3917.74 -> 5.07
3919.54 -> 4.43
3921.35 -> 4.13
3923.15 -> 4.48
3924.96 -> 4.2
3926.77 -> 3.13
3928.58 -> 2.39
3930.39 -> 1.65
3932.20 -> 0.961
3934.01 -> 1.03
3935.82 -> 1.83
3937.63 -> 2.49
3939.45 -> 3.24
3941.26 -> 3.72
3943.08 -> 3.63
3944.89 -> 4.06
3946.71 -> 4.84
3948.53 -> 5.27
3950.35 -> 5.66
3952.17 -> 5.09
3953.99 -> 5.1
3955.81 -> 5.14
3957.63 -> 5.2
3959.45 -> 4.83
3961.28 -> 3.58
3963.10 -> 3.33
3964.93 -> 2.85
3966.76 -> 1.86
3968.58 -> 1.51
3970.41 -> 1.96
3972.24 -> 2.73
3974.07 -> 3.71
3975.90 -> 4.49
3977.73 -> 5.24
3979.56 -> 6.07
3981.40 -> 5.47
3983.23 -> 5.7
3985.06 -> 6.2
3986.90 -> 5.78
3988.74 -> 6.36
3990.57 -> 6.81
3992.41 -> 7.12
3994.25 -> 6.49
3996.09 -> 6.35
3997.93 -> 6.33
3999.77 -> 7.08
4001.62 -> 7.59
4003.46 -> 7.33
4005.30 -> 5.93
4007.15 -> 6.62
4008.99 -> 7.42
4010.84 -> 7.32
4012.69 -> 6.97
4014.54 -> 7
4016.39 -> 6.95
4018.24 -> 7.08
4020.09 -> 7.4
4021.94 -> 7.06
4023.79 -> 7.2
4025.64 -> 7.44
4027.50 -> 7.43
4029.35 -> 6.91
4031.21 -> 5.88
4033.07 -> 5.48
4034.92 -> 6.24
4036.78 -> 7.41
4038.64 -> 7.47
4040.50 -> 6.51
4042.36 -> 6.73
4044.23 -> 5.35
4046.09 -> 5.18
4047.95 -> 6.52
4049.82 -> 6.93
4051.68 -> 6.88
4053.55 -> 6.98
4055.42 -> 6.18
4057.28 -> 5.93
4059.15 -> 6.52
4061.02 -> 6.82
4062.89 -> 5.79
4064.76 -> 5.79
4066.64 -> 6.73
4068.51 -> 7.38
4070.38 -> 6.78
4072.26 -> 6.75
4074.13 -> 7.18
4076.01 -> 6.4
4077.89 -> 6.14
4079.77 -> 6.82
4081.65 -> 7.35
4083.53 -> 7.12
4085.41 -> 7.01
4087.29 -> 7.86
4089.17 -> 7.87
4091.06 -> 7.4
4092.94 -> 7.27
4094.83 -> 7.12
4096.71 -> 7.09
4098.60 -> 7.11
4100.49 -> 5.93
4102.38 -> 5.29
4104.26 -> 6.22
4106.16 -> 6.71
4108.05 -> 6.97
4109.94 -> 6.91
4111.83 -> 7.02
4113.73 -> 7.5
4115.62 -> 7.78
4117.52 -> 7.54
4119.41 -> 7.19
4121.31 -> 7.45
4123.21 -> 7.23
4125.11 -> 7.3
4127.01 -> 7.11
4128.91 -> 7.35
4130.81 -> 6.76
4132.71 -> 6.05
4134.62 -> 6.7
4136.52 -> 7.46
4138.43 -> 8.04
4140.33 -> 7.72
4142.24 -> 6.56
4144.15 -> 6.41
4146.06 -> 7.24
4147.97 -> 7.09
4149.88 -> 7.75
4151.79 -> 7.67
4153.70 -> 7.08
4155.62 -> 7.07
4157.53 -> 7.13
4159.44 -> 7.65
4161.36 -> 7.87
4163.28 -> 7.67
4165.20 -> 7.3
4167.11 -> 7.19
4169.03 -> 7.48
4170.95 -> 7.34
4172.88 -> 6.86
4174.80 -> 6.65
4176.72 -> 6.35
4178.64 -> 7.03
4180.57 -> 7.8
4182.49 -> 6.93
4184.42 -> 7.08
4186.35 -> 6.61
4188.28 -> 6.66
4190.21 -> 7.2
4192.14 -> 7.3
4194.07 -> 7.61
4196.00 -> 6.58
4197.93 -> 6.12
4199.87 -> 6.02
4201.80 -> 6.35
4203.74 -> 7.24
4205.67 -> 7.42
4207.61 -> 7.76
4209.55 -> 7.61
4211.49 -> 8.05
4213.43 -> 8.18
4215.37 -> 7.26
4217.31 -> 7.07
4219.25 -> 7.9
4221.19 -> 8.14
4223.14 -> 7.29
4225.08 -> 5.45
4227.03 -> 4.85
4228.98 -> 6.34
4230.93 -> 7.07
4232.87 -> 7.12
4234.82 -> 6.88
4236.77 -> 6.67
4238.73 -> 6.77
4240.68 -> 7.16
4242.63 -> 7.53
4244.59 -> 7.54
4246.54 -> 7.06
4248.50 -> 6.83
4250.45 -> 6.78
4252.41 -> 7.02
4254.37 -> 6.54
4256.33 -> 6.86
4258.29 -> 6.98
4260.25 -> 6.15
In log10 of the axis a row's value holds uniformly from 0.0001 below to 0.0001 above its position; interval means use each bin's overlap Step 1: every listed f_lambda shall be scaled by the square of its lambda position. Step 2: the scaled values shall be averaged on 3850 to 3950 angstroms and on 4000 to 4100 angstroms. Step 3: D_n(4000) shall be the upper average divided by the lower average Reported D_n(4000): 1.88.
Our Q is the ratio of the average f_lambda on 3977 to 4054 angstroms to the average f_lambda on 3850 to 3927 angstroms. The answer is 1.6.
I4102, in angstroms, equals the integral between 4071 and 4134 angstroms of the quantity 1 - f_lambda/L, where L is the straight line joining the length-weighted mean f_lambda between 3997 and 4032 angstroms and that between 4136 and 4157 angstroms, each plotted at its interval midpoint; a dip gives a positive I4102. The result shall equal 1.7 angstroms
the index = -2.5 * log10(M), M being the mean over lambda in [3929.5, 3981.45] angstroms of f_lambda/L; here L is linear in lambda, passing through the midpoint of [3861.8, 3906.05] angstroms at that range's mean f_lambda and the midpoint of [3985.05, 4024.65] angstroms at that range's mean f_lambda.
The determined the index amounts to 0.496 mag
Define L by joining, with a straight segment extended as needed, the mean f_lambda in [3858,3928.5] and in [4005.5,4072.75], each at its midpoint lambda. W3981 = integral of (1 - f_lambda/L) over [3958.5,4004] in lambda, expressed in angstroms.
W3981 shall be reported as 5.5 angstroms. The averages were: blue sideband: 4.17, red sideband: 6.69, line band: 5.06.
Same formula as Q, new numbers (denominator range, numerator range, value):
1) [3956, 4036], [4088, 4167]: 1.24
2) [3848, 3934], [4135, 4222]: 1.82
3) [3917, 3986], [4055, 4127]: 1.79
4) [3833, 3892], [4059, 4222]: 2.00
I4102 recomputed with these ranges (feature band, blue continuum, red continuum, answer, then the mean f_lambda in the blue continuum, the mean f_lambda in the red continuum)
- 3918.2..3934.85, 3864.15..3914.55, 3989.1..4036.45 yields 6.6 angstroms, 4.25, 6.86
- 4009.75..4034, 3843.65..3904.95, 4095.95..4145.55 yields -4.8 angstroms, 4.02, 6.98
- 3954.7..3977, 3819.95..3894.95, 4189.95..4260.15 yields 5.2 angstroms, 3.49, 7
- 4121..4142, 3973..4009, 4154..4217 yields -0.9 angstroms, 6.16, 7.17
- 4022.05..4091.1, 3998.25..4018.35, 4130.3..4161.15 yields 3.5 angstroms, 7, 7.17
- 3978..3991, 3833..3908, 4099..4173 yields -1.8 angstroms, 3.84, 7.12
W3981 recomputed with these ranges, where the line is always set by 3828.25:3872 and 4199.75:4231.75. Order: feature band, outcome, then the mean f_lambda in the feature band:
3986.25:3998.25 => -4.03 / 6.49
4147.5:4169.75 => -3.09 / 7.42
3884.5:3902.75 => -2.85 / 4.48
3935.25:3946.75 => 2.68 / 3.34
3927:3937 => 6.00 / 1.7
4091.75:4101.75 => -1.64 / 6.87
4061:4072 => -1.85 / 6.54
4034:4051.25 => -3.66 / 6.49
